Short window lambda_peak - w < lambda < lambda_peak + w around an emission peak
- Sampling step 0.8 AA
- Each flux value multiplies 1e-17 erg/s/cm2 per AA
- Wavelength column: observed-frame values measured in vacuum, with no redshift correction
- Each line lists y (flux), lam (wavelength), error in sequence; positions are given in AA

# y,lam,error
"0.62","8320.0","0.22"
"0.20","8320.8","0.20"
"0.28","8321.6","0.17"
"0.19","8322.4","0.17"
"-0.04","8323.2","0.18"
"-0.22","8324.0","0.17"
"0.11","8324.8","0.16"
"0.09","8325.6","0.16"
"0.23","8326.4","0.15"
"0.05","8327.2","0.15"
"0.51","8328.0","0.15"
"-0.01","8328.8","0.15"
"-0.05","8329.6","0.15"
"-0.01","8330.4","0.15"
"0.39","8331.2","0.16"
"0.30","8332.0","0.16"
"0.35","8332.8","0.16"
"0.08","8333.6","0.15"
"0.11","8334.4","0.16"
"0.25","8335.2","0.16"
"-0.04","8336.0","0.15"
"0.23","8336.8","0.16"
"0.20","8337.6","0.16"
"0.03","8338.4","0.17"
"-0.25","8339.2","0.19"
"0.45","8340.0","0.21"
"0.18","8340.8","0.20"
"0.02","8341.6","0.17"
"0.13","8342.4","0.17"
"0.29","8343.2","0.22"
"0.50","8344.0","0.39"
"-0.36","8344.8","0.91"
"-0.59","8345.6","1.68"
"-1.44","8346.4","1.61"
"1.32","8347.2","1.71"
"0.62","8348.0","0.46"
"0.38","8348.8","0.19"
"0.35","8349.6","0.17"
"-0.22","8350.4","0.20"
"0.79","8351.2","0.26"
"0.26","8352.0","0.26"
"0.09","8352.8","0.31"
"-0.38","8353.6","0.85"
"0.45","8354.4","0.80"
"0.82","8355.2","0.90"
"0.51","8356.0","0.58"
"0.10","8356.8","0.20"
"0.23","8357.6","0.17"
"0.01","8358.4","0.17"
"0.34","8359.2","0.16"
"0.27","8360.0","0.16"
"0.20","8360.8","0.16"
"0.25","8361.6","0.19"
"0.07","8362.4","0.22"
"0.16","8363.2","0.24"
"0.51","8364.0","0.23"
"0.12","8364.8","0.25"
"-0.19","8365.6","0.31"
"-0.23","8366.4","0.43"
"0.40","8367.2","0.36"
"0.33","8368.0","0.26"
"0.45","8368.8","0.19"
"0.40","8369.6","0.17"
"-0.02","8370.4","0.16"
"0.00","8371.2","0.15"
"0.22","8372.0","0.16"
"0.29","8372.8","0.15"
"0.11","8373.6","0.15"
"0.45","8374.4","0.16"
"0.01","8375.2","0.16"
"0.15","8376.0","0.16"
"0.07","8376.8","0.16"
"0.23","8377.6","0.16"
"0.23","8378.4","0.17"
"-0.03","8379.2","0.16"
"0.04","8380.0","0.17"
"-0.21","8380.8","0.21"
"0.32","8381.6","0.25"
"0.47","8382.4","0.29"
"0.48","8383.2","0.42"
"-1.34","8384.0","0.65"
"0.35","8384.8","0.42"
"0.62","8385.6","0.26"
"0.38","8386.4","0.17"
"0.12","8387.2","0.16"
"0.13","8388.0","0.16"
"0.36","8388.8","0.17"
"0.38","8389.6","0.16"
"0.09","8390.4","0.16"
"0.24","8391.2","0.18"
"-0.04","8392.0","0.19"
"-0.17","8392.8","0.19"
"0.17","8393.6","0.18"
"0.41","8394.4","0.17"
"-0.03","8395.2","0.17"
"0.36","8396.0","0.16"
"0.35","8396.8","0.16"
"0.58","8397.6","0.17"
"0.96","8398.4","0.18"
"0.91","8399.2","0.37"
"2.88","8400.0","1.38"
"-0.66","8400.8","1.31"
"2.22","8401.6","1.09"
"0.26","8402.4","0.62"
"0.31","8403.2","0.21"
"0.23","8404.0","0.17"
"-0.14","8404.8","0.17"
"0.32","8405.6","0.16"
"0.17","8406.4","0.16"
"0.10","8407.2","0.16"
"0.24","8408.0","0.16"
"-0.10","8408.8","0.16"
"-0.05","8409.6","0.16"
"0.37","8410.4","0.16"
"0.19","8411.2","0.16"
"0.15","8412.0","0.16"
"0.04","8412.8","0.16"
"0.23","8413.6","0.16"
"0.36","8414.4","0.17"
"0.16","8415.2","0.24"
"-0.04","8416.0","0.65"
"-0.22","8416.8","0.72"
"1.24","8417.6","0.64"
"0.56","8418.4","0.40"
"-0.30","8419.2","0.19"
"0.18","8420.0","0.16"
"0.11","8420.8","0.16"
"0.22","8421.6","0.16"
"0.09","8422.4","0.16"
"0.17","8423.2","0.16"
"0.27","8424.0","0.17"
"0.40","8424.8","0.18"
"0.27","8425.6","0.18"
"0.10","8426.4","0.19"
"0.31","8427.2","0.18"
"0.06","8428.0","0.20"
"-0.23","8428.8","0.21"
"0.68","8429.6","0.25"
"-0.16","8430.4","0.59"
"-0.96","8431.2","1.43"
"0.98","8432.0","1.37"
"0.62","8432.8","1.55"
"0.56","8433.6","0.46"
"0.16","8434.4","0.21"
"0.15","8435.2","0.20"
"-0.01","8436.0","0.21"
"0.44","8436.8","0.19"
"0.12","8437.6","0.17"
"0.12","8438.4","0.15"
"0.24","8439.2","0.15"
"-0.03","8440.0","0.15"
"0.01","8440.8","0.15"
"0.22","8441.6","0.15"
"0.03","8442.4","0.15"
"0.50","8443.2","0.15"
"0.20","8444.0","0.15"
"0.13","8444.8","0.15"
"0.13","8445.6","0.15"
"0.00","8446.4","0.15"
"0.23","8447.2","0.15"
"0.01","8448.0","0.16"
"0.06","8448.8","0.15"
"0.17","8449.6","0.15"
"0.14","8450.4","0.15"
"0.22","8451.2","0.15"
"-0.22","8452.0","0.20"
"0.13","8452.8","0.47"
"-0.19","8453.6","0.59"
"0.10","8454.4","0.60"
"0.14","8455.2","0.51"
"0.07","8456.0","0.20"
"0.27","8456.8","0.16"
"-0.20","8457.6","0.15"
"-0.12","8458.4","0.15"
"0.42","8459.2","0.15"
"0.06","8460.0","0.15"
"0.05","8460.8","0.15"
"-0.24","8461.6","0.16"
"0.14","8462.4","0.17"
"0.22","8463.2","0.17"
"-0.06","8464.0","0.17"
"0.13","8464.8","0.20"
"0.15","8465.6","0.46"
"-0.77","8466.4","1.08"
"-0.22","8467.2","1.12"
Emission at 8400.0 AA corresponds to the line [O III]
